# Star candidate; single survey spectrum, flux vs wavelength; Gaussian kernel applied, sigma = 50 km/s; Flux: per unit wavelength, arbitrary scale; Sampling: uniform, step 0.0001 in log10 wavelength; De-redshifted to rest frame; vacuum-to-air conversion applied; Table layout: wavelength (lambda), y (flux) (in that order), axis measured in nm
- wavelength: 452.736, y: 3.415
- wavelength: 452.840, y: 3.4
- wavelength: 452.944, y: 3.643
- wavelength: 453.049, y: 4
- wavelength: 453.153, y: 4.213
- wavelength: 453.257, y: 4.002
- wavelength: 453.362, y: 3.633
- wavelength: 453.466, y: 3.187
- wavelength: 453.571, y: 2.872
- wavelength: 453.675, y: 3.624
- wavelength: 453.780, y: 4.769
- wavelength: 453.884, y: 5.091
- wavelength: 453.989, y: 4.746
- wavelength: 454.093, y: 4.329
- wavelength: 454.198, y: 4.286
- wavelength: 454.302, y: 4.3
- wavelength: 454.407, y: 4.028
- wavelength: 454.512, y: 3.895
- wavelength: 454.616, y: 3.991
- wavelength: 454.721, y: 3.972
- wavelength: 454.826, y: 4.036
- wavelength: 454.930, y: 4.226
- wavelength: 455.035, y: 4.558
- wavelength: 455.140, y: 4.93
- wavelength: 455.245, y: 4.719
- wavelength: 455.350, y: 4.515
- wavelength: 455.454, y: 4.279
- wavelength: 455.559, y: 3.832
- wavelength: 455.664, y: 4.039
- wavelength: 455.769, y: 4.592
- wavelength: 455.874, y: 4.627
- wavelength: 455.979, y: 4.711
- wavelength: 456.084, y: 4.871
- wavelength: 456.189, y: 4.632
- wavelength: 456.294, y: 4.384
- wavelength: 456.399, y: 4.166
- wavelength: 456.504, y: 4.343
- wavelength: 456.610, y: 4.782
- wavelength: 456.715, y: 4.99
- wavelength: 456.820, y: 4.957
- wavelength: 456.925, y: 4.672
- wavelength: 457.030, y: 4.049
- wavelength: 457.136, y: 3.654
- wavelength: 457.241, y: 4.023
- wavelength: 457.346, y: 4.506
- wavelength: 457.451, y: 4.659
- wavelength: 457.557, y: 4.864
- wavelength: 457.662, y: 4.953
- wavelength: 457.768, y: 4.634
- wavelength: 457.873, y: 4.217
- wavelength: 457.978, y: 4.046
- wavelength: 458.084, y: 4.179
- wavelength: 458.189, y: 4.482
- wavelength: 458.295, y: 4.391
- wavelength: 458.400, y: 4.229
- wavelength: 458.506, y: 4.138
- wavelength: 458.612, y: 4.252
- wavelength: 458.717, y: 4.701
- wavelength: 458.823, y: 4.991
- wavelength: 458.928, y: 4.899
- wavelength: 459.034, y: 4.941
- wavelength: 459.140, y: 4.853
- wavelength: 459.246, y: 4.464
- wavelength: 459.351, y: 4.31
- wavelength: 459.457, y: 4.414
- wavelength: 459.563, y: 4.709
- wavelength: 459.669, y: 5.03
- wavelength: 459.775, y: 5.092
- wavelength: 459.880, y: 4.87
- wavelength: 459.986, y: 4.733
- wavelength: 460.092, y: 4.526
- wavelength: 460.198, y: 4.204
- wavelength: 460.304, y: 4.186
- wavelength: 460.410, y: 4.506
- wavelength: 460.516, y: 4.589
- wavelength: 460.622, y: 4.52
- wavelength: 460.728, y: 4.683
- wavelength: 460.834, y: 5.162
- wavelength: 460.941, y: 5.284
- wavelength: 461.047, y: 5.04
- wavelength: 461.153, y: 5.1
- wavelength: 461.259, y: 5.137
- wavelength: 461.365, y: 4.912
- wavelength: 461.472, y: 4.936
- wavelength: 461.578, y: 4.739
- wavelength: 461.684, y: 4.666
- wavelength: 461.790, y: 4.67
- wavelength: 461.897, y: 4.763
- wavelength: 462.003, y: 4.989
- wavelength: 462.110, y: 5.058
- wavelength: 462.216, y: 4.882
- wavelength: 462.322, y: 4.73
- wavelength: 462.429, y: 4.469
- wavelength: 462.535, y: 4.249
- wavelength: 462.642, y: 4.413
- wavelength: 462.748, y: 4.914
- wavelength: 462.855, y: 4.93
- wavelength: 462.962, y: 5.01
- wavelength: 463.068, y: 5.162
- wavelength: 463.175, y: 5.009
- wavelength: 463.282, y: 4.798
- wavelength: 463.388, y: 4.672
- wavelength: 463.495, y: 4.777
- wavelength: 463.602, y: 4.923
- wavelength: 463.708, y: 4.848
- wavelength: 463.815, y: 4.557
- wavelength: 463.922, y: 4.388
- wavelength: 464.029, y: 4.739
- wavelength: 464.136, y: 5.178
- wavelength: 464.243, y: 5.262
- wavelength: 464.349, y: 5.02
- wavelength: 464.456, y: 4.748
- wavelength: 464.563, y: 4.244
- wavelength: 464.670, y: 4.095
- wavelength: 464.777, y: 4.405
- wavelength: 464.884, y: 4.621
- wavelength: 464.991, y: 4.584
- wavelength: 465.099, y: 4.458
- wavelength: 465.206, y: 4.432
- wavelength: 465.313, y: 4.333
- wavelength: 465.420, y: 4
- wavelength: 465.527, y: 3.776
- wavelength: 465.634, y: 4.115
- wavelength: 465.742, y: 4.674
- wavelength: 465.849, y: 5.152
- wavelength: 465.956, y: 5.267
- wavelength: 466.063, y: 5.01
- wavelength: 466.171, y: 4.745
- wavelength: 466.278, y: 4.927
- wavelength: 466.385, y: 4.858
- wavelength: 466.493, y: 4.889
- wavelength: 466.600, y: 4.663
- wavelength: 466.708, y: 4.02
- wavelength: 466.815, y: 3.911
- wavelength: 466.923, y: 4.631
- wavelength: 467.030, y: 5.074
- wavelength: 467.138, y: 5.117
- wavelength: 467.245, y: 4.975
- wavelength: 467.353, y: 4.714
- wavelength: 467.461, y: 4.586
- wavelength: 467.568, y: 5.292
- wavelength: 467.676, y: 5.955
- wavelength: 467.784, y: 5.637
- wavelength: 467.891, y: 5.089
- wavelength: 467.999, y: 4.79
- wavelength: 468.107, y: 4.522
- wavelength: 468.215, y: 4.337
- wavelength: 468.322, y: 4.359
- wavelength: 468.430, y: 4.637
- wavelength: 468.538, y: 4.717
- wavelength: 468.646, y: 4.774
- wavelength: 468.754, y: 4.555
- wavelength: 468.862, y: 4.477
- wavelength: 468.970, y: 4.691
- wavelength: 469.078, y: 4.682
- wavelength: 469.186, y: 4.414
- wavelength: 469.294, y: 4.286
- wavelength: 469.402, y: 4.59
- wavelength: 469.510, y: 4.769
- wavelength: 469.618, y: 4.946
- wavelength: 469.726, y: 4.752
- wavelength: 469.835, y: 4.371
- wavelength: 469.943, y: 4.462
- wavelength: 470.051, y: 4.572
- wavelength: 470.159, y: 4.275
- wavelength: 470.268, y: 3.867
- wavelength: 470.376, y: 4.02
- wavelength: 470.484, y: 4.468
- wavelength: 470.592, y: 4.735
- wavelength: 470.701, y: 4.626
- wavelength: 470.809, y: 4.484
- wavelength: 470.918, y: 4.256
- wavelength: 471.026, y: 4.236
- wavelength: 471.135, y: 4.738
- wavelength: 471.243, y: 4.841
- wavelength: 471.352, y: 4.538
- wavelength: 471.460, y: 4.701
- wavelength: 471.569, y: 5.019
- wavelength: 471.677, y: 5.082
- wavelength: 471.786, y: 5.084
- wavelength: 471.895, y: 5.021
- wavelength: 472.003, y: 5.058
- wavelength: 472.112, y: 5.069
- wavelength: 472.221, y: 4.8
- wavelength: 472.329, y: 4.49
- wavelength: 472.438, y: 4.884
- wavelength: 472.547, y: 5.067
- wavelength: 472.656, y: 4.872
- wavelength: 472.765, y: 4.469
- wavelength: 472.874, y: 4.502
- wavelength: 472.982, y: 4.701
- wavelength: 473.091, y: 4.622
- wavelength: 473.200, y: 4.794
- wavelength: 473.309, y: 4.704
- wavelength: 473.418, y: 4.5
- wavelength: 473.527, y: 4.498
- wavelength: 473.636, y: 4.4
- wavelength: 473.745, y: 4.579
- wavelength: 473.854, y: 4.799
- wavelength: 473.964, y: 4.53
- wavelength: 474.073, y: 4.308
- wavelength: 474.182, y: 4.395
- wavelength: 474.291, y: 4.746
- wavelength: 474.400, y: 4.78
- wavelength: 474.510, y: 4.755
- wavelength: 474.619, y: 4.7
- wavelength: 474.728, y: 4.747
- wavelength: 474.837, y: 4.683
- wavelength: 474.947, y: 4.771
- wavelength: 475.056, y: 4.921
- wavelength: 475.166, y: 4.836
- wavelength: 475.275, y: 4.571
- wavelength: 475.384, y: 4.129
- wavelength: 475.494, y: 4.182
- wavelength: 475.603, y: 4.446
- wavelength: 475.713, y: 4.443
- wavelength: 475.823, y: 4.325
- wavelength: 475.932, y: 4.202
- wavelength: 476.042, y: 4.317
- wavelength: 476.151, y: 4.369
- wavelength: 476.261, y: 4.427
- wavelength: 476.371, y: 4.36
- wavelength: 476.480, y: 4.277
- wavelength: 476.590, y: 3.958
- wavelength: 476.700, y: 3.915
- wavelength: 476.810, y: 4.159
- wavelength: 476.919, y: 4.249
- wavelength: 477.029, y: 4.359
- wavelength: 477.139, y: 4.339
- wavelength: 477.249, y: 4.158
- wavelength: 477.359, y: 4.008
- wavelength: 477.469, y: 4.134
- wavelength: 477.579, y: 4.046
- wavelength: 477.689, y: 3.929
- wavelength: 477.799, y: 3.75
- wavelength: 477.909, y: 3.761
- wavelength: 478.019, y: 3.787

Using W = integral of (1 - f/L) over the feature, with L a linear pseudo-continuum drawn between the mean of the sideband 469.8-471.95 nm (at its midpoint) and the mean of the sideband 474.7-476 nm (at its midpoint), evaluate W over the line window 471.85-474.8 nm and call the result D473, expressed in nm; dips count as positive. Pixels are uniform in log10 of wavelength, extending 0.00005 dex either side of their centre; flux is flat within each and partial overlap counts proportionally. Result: -0.10 nm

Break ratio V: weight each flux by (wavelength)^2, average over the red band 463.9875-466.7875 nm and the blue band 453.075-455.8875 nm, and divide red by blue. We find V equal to 1.16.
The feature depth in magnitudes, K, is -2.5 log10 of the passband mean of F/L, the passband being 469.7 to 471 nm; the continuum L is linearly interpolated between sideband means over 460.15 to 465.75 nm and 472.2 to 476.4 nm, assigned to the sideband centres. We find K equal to 0.05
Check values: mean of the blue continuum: 4.69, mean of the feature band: 4.4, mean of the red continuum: 4.58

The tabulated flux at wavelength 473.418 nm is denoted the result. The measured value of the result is 4.5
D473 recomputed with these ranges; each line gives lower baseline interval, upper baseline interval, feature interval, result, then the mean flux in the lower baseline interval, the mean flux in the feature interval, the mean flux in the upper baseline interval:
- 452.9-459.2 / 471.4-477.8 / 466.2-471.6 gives -0.22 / 4.35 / 4.66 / 4.53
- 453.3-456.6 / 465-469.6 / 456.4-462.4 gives -0.30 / 4.27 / 4.64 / 4.69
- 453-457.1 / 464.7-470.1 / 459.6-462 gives -0.17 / 4.3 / 4.79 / 4.67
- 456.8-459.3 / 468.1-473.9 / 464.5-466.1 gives 0.03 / 4.48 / 4.47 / 4.63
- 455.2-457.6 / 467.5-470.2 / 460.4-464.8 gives -0.19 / 4.47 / 4.8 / 4.72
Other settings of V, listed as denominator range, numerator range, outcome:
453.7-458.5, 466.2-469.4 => 1.13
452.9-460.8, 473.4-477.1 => 1.10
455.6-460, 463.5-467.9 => 1.08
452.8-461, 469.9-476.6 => 1.11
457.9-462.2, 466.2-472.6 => 1.04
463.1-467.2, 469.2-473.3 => 1.02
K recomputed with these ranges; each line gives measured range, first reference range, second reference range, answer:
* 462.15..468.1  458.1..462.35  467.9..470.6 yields -0.03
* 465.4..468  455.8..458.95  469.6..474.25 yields -0.05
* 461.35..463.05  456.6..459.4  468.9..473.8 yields -0.05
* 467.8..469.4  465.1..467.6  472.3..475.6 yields 0.01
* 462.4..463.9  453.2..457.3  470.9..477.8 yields -0.09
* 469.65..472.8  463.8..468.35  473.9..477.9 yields -0.03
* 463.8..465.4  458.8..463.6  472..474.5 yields 0.04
